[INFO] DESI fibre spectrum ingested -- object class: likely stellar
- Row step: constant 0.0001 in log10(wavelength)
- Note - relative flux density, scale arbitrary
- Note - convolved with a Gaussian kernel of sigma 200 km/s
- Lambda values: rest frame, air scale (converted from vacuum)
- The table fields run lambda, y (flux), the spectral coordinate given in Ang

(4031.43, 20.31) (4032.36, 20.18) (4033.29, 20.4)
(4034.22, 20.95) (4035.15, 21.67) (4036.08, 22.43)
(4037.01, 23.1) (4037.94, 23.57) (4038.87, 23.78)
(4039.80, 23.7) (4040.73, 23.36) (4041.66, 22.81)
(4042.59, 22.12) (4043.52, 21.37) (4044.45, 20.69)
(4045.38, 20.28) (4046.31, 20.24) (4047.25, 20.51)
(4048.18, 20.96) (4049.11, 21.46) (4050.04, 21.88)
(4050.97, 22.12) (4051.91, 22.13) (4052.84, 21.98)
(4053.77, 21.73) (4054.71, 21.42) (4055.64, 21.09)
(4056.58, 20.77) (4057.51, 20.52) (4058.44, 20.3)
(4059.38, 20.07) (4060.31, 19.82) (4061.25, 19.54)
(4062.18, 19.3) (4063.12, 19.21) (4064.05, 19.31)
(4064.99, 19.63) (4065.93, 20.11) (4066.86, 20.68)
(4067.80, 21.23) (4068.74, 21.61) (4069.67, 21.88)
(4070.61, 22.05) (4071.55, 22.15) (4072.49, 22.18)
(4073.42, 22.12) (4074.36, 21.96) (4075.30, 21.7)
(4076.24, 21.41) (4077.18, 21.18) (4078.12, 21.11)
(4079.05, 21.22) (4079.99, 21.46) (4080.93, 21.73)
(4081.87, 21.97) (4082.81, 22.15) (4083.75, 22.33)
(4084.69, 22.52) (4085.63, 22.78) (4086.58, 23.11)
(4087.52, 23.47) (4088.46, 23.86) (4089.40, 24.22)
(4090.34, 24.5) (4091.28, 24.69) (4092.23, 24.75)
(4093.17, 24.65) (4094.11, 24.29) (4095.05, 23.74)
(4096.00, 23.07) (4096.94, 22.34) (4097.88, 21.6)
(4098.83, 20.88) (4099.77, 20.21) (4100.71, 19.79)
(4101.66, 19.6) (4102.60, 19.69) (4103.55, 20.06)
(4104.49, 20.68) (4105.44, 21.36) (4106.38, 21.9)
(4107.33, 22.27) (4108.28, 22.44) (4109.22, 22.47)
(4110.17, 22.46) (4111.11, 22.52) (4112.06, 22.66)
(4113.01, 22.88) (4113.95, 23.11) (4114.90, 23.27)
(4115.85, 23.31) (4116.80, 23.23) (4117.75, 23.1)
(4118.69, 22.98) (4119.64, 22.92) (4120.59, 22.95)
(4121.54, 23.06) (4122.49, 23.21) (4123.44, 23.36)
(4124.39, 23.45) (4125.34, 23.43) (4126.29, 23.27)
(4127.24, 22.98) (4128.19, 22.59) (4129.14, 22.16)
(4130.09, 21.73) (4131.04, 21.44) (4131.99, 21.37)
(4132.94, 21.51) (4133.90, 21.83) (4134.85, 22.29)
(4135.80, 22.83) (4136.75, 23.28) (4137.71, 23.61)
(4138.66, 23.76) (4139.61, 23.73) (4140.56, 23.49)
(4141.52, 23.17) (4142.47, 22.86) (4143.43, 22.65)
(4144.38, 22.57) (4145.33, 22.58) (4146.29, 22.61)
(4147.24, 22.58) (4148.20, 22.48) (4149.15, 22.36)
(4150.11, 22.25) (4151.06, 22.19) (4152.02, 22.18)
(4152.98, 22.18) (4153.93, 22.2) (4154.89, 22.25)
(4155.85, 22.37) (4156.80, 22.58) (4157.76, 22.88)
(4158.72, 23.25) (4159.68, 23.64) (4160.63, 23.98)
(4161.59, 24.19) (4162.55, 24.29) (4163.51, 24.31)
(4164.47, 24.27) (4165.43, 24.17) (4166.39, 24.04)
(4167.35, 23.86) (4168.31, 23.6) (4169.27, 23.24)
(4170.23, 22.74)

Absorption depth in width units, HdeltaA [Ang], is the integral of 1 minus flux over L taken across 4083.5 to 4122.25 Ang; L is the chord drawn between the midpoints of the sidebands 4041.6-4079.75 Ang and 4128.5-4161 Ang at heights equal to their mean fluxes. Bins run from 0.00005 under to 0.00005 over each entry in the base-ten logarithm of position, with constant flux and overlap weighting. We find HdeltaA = -1.3 Ang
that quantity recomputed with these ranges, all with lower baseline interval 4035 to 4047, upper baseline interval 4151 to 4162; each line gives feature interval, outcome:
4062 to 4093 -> 0.60 Ang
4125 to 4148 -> 0.06 Ang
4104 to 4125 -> -0.09 Ang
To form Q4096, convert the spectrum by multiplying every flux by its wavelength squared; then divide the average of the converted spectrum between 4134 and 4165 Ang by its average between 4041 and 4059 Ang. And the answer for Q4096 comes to 1.1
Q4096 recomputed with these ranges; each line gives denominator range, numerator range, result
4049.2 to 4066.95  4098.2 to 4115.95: 1.07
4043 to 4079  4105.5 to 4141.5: 1.12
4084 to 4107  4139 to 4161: 1.04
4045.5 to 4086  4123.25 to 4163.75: 1.12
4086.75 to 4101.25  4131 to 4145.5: 1.01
